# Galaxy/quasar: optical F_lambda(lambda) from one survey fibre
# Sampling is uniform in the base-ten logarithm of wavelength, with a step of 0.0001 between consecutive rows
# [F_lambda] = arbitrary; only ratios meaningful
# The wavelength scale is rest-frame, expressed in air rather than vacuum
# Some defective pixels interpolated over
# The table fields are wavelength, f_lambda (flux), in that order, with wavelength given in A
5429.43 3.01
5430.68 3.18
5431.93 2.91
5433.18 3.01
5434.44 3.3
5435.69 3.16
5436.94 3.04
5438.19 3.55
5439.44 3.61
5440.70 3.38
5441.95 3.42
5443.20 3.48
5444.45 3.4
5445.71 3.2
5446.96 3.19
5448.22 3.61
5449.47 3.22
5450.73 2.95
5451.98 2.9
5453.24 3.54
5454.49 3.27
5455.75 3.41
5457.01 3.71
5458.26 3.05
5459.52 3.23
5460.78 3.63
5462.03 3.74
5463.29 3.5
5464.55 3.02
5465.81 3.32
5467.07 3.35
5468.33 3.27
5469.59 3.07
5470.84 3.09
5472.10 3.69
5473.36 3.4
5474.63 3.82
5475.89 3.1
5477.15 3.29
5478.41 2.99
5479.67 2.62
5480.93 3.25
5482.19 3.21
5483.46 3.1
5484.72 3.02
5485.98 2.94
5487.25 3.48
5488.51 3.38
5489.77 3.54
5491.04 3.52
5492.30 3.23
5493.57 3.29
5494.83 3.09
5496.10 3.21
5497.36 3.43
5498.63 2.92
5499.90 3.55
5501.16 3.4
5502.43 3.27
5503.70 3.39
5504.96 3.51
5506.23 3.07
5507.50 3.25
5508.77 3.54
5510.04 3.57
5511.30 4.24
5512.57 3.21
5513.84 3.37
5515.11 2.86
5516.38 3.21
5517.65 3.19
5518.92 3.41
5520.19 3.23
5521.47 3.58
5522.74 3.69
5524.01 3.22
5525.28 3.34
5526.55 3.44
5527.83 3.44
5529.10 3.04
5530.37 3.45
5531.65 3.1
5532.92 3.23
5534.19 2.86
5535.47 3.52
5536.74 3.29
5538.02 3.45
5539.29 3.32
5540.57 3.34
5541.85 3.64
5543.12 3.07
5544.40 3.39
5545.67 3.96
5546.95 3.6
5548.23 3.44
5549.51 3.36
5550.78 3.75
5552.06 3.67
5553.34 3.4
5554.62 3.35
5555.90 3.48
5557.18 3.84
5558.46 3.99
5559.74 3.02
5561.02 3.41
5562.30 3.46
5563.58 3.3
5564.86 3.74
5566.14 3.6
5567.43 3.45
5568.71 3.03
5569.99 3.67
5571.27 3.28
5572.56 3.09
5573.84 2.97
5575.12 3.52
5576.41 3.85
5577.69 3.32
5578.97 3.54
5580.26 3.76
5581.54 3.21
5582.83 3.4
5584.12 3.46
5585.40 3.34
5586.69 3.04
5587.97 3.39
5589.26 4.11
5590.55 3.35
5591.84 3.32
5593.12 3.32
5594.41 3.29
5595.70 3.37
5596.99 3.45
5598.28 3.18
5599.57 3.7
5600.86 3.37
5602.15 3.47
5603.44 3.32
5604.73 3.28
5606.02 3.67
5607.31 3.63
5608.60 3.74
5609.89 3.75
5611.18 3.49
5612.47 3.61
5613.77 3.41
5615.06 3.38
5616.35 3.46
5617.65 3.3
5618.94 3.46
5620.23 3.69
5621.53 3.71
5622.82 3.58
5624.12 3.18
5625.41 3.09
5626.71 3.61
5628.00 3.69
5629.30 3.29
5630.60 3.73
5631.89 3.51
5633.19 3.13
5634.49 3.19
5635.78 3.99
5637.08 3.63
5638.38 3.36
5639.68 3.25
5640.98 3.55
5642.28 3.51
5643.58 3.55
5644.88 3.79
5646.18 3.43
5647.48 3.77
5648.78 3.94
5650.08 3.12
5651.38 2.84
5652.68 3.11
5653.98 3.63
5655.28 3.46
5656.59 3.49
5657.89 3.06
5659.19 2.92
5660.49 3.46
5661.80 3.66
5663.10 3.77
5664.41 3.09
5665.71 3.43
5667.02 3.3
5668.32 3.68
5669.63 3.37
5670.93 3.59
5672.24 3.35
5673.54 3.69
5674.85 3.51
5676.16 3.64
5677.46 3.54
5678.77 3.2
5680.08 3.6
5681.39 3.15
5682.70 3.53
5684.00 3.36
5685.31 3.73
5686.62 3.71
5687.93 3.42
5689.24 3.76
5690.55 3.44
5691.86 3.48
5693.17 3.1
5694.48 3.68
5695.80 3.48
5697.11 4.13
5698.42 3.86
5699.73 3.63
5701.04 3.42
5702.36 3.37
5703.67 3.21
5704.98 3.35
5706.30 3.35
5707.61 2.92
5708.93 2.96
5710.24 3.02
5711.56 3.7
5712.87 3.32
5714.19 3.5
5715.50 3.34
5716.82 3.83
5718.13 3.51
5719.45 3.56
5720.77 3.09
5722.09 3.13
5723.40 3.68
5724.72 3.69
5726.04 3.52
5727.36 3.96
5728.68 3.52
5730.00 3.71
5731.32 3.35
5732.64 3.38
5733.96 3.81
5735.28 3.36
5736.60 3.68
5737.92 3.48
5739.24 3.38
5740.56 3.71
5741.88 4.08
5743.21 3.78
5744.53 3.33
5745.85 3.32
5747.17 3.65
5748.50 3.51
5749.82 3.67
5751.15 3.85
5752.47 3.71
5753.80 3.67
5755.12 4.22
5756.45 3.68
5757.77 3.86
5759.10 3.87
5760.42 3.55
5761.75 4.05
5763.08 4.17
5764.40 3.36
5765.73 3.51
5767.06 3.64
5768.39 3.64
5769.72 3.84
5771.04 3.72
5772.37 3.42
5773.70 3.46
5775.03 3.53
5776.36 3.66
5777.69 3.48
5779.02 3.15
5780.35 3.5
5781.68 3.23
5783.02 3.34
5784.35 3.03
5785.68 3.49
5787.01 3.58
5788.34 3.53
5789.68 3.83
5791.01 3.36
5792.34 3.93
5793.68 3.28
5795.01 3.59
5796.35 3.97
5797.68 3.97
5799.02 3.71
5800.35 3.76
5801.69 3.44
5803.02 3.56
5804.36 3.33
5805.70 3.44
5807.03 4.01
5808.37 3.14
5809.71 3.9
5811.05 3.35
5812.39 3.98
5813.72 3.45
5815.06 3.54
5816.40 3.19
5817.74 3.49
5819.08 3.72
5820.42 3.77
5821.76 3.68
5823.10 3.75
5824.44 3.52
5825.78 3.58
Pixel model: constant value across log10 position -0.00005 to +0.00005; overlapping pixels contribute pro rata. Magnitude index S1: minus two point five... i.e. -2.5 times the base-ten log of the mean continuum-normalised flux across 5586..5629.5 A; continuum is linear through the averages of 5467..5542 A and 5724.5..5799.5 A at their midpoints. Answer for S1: -0.01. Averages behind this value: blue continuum 3.31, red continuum 3.62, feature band 3.46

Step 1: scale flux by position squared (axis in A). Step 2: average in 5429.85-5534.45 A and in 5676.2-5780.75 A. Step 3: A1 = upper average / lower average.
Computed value 1.17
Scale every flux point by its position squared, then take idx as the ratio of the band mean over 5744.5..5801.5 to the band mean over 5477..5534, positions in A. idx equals 1.2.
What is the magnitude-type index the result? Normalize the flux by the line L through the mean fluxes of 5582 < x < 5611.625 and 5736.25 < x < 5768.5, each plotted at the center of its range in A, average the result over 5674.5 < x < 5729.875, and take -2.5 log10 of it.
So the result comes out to 0.04 mag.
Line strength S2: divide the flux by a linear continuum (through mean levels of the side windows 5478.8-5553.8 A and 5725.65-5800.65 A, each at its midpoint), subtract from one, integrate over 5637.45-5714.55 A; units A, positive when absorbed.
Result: 1.65 A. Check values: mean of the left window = 3.34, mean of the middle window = 3.44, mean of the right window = 3.62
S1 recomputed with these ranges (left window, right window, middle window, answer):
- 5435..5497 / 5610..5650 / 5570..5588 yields 0.02 mag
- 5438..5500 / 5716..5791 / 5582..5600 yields 0.01 mag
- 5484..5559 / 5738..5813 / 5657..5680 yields 0.03 mag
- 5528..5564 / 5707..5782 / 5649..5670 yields 0.05 mag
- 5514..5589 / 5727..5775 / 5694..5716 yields 0.05 mag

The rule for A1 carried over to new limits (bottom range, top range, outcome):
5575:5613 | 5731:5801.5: 1.11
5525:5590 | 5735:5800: 1.14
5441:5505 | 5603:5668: 1.11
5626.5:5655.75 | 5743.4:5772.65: 1.11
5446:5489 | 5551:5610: 1.10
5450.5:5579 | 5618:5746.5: 1.10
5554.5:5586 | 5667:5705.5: 1.06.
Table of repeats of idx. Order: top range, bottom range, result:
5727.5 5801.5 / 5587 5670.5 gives 1.10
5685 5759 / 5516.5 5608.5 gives 1.10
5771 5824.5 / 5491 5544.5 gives 1.18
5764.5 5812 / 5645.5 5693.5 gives 1.07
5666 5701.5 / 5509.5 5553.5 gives 1.10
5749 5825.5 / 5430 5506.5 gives 1.23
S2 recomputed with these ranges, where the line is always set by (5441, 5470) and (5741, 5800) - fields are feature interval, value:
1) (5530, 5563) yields -0.22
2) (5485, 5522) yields 0.41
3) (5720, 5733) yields 0.30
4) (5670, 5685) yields 0.29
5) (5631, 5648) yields -0.04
